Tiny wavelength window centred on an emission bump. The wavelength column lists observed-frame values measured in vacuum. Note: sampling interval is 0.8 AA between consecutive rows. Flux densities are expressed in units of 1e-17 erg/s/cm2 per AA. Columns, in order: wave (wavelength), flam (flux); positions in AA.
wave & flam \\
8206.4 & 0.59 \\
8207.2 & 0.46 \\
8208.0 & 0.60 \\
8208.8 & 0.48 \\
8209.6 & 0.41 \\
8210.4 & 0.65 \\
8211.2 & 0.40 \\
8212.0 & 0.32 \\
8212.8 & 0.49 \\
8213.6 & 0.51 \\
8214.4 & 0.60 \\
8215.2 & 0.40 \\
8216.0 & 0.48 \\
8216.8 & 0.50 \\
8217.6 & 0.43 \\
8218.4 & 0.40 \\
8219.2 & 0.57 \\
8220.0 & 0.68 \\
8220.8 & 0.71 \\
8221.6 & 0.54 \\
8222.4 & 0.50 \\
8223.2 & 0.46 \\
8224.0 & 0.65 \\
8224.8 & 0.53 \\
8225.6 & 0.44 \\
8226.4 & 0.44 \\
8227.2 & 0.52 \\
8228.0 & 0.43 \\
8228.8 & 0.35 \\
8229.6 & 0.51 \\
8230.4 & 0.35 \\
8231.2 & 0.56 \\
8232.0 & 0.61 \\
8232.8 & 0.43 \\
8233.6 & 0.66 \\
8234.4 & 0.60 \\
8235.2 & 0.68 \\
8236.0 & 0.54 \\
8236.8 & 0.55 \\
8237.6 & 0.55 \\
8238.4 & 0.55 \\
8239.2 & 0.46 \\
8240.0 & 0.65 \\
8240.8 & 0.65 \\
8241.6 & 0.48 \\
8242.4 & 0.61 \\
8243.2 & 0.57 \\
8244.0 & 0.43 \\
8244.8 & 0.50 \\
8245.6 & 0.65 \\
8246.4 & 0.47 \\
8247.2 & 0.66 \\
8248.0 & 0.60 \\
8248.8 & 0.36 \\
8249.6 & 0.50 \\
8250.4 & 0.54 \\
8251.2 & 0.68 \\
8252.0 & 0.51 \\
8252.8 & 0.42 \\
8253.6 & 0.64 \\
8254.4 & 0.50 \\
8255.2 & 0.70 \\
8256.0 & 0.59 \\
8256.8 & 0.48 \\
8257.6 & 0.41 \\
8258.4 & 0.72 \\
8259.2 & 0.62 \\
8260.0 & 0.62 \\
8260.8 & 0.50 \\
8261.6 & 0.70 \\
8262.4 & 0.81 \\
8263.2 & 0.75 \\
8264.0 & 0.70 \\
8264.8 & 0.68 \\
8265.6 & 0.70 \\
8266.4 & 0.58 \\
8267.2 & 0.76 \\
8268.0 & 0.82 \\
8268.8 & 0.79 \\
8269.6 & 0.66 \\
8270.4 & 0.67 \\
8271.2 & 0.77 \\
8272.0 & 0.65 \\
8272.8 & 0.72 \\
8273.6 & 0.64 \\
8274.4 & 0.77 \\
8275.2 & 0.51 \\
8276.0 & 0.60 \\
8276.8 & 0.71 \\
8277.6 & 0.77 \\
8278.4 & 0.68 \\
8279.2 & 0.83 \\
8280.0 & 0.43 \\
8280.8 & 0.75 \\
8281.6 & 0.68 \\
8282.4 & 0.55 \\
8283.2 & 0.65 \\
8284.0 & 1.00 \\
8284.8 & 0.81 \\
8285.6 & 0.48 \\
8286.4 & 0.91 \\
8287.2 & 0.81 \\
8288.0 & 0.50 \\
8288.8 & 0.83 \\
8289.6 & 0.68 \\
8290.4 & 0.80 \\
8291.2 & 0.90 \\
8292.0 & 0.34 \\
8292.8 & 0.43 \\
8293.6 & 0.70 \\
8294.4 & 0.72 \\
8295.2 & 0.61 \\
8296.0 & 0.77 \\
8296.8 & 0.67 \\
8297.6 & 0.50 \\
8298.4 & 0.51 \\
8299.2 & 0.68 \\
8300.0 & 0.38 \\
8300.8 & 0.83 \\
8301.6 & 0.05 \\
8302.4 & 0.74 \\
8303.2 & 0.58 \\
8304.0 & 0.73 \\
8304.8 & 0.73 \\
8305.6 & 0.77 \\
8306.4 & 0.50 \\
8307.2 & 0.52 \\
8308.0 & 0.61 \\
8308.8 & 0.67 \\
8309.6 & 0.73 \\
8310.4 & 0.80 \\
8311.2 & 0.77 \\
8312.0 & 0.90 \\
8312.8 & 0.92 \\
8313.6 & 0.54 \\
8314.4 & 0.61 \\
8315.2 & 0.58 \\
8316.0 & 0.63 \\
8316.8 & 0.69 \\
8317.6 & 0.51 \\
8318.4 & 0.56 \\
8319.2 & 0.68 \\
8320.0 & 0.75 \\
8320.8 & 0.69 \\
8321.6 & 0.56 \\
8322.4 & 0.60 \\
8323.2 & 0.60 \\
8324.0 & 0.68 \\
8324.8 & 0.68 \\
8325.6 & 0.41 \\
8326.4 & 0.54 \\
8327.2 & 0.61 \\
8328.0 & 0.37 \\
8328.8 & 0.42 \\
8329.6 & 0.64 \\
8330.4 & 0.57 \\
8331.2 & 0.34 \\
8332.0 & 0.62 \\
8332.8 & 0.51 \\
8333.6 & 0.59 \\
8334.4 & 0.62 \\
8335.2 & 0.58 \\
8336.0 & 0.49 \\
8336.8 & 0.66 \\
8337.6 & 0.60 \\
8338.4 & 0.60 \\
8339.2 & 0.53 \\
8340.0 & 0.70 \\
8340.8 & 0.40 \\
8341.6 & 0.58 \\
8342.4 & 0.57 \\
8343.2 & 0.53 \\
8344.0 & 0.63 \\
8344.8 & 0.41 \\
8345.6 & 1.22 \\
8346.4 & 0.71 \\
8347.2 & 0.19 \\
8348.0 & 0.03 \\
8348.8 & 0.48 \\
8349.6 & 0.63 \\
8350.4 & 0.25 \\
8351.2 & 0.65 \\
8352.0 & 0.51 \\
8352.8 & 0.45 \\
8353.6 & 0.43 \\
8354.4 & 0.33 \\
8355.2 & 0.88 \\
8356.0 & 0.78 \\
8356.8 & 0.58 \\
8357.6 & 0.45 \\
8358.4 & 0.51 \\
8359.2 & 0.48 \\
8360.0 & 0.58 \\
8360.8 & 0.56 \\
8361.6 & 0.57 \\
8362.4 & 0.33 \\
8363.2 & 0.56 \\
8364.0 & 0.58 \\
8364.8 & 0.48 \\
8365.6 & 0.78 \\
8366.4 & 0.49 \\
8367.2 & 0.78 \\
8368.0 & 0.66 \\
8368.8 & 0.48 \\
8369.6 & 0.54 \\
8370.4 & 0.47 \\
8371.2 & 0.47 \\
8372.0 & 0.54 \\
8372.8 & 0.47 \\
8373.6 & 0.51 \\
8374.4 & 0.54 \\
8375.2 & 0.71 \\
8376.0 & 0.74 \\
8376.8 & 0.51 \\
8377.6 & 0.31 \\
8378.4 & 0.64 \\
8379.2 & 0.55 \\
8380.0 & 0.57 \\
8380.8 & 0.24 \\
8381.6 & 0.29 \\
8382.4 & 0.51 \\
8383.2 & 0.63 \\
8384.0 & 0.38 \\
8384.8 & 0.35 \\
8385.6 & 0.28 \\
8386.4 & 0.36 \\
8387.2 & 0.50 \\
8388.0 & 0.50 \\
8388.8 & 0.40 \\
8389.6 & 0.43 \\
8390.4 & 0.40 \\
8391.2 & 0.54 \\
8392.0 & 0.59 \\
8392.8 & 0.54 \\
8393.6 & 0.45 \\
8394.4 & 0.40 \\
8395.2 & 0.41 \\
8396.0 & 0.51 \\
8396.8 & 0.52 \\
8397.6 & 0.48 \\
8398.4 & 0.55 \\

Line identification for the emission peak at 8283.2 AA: Mg II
